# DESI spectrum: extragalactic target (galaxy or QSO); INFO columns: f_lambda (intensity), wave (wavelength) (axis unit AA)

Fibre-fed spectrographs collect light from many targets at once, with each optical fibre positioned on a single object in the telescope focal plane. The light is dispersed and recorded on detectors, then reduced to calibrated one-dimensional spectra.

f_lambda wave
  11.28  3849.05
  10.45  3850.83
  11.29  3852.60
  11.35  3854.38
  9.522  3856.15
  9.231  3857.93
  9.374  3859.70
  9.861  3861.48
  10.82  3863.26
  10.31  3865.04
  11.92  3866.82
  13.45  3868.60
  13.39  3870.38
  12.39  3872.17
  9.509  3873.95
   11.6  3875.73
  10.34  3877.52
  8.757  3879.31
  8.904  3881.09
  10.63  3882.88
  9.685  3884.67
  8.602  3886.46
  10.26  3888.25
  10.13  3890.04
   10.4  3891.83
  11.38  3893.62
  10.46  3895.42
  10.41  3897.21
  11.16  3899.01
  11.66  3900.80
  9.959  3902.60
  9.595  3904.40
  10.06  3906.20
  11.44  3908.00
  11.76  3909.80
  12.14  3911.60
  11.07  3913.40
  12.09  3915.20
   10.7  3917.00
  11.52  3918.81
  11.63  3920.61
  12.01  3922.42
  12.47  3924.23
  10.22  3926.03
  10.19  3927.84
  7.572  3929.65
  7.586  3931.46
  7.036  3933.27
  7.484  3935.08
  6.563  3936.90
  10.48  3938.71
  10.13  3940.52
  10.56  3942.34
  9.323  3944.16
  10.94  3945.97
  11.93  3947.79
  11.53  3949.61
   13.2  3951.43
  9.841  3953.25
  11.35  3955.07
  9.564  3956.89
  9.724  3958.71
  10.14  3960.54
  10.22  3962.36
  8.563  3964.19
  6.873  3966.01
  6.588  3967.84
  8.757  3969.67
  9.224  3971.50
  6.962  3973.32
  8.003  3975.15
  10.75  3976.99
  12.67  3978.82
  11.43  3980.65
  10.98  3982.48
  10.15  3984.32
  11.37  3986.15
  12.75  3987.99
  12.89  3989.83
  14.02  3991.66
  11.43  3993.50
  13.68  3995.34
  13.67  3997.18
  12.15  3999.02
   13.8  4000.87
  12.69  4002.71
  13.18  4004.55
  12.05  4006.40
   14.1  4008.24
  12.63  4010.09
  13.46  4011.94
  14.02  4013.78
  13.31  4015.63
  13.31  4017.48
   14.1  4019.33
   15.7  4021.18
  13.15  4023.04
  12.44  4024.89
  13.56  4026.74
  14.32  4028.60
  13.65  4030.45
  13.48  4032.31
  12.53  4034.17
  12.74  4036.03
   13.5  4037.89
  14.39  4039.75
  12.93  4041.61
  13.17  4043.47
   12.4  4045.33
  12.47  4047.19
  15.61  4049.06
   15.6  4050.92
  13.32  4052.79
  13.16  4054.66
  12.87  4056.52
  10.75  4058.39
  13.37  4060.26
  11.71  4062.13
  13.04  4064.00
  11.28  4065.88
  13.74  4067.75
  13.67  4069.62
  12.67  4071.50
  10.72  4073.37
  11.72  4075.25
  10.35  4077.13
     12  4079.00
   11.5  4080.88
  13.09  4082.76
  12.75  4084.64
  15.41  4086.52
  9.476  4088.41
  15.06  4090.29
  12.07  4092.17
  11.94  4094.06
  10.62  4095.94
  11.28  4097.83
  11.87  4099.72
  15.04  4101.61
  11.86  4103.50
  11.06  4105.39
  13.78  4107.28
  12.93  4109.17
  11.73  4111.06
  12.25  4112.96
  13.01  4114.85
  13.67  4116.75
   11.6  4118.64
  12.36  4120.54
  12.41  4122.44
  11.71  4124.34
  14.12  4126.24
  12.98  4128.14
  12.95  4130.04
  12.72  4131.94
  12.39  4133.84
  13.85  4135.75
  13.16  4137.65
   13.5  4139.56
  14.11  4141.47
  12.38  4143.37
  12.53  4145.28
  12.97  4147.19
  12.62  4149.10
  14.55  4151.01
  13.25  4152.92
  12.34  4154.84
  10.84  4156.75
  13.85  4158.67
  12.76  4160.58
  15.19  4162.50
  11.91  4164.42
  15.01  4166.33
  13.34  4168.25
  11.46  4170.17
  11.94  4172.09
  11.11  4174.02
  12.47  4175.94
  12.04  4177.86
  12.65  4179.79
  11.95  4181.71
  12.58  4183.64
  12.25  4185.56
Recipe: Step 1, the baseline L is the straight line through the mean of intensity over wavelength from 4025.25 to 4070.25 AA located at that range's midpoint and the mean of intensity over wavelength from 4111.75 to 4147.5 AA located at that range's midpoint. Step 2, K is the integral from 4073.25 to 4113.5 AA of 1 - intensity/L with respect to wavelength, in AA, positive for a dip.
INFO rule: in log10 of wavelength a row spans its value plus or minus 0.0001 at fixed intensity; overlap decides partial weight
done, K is 2.4 AA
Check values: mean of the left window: 13.2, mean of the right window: 12.9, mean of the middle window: 12.2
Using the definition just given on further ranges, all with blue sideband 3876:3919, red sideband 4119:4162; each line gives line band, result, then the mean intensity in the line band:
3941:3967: 2.0 AA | 10.3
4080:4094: -0.4 AA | 12.7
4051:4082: -0.4 AA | 12.3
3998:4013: -1.8 AA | 13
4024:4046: -2.5 AA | 13.3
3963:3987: 4.0 AA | 9.42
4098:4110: -0.1 AA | 12.7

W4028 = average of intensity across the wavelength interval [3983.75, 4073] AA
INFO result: 13.1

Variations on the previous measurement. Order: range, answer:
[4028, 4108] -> 12.7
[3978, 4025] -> 12.9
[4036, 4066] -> 13.1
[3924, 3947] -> 9.2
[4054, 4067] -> 12.3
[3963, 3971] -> 7.85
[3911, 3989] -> 10.1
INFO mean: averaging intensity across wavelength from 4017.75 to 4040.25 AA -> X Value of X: 13.6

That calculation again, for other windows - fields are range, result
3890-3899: 10.7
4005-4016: 13.3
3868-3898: 10.6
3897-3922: 11.1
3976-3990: 11.5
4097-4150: 12.7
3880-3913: 10.5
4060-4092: 12.4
